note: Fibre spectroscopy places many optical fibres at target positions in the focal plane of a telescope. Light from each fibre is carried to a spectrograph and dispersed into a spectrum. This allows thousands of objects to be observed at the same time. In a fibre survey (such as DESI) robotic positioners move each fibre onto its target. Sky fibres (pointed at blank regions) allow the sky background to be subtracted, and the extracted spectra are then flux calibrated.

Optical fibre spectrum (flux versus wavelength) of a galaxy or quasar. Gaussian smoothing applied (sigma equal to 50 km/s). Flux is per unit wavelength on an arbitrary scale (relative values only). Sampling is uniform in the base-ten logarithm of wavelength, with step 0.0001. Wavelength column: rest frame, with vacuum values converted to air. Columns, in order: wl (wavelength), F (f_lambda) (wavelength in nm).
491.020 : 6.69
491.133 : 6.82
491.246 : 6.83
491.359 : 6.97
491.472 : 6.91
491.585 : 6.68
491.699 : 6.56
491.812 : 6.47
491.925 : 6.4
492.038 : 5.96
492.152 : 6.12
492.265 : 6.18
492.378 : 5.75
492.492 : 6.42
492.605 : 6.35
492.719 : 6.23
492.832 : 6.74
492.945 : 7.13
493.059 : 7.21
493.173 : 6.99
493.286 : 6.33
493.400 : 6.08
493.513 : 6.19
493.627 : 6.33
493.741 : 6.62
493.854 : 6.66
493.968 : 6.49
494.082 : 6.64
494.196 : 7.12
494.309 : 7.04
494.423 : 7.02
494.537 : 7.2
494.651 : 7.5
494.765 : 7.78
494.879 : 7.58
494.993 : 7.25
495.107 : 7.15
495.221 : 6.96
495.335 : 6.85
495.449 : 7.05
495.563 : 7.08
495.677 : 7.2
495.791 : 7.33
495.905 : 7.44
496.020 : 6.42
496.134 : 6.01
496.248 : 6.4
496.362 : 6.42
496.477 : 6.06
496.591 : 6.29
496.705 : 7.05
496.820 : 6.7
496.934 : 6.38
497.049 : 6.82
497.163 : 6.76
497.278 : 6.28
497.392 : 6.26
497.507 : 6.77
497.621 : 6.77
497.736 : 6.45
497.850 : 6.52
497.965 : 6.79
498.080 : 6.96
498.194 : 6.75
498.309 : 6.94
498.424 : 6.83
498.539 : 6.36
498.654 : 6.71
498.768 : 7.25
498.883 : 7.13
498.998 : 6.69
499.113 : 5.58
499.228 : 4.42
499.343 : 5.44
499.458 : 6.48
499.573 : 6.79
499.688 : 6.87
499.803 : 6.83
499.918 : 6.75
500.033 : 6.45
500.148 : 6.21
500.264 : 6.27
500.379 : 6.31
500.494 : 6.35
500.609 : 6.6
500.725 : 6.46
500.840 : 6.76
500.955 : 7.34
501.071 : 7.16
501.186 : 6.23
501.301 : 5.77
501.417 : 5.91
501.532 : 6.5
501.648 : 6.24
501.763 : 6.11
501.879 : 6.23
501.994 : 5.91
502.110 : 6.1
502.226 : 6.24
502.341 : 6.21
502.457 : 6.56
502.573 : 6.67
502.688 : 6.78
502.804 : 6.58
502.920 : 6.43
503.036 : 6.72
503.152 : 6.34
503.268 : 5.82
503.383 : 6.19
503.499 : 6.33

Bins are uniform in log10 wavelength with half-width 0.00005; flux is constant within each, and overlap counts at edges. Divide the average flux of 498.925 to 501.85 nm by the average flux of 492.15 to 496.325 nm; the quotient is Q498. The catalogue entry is 0.93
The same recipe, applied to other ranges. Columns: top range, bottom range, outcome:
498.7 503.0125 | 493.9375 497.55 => 0.93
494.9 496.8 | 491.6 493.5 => 1.06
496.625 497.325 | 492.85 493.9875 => 1.01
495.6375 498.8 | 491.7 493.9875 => 1.04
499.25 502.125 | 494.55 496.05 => 0.89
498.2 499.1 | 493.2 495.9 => 0.98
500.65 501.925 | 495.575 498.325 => 0.97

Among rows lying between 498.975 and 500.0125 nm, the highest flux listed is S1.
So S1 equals 6.87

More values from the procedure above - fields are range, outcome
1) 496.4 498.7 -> 7.05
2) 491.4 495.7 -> 7.78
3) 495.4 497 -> 7.44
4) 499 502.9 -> 7.34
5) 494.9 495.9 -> 7.33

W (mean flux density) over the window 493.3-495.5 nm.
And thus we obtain 6.91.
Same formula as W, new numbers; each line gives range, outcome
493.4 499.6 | 6.7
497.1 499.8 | 6.52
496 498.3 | 6.56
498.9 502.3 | 6.32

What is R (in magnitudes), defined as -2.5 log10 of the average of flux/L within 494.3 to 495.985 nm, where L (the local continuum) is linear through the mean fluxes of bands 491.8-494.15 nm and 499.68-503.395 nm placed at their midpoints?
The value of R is -0.12 mag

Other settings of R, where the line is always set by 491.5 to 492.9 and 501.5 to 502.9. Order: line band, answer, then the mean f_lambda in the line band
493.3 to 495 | -0.09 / 6.87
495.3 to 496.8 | -0.07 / 6.74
